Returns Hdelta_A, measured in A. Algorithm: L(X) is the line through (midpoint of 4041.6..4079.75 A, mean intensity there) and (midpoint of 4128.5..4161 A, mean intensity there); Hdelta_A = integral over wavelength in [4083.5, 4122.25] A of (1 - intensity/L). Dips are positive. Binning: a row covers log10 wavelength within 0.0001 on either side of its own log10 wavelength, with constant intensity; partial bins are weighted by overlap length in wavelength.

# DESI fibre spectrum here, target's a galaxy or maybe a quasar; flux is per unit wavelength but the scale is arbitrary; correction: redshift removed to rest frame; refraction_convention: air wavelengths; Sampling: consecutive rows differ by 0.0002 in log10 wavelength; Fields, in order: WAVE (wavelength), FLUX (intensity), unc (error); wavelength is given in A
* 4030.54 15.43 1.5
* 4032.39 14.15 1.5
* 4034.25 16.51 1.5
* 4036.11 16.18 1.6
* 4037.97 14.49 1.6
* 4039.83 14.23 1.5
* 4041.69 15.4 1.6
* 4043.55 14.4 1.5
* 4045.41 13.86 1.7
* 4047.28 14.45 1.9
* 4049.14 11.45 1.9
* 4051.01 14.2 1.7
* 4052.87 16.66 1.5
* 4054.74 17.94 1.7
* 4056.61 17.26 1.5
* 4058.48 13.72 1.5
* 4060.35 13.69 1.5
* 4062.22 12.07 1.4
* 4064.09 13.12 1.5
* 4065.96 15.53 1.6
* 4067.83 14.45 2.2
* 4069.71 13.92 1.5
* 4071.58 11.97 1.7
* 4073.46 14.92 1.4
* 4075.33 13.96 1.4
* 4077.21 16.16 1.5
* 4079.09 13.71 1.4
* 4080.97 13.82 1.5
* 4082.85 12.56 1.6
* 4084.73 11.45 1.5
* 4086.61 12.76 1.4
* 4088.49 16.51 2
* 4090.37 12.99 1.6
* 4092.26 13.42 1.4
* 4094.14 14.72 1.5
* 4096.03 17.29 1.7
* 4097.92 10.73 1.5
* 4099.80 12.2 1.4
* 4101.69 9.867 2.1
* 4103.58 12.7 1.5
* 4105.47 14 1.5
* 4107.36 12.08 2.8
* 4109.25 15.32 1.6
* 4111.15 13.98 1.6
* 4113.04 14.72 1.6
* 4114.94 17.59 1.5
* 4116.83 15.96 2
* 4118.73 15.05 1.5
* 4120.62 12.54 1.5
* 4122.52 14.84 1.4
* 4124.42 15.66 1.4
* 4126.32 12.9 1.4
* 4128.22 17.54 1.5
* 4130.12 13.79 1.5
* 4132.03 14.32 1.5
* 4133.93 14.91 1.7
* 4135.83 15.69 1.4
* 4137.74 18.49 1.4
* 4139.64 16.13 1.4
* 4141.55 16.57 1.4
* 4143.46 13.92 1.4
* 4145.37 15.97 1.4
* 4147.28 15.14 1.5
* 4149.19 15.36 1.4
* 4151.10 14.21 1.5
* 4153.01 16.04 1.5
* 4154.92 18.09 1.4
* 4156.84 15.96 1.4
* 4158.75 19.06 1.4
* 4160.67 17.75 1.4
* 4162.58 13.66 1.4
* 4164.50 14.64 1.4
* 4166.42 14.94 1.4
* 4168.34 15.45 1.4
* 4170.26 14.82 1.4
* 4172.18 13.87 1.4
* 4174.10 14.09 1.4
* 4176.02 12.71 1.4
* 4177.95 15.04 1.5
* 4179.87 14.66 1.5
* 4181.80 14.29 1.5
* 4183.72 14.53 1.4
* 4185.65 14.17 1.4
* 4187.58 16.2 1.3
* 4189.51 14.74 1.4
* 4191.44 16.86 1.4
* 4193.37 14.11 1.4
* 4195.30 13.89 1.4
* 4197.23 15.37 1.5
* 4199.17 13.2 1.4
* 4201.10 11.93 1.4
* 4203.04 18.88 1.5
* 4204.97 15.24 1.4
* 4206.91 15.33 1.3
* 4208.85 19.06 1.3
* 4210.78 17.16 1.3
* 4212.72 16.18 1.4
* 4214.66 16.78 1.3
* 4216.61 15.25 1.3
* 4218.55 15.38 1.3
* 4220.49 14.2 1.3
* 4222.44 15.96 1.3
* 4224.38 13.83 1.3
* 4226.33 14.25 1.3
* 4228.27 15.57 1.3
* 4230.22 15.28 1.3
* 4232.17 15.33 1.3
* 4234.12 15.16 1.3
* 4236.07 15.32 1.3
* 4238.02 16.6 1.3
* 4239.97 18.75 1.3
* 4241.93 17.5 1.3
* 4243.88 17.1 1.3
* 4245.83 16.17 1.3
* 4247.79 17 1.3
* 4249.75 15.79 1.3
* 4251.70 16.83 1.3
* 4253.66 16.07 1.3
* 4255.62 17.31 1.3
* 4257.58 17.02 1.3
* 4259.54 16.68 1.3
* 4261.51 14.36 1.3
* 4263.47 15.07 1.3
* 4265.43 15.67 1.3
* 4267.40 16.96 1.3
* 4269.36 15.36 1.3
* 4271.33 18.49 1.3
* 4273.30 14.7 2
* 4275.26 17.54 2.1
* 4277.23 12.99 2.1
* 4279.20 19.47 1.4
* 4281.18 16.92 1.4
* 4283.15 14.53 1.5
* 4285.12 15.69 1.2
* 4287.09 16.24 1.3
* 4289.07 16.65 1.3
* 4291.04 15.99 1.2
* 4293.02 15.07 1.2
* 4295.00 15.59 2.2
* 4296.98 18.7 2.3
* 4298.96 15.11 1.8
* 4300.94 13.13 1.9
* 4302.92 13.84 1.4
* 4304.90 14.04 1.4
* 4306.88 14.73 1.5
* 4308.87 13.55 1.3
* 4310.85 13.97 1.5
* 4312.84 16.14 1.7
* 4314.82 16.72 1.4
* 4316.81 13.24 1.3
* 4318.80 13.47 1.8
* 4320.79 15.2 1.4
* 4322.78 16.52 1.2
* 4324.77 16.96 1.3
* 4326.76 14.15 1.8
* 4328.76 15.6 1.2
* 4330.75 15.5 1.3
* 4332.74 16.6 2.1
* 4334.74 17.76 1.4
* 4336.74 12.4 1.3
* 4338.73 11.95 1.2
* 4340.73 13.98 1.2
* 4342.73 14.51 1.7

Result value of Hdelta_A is 3.5 A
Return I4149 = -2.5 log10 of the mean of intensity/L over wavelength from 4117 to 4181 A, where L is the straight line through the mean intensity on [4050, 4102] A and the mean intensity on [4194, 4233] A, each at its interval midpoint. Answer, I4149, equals -0.04 mag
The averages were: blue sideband 14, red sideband 15.4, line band 15.3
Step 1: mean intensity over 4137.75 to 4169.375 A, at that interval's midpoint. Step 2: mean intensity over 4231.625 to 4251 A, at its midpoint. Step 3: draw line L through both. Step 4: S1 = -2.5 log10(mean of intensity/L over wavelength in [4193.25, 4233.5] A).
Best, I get 0.06 mag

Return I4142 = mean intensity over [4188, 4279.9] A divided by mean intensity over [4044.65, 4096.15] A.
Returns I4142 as 1.12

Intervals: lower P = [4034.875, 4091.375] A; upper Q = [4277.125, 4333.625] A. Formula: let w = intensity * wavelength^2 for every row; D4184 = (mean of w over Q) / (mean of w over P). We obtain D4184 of 1.2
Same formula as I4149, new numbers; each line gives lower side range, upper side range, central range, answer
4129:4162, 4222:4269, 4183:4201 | 0.10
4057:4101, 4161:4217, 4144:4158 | -0.08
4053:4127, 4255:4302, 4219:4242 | 0.00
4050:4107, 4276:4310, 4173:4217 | -0.03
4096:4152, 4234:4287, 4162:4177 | 0.07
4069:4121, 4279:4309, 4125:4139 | -0.09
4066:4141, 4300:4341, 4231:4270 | -0.12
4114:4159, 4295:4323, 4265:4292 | -0.09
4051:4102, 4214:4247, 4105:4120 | -0.03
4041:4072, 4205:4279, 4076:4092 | 0.07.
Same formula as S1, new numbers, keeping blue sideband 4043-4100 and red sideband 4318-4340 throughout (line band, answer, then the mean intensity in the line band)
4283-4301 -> -0.06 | 15.9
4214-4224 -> -0.05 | 15.4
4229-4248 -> -0.11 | 16.4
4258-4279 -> -0.08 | 16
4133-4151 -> -0.10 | 15.7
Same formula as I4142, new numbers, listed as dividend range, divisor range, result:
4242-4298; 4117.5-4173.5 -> 1.06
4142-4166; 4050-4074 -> 1.09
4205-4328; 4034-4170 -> 1.08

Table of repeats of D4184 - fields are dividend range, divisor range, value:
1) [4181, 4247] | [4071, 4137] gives 1.17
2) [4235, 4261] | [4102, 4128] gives 1.24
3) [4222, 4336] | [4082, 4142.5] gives 1.19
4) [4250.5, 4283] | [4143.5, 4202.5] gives 1.13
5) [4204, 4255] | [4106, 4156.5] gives 1.10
